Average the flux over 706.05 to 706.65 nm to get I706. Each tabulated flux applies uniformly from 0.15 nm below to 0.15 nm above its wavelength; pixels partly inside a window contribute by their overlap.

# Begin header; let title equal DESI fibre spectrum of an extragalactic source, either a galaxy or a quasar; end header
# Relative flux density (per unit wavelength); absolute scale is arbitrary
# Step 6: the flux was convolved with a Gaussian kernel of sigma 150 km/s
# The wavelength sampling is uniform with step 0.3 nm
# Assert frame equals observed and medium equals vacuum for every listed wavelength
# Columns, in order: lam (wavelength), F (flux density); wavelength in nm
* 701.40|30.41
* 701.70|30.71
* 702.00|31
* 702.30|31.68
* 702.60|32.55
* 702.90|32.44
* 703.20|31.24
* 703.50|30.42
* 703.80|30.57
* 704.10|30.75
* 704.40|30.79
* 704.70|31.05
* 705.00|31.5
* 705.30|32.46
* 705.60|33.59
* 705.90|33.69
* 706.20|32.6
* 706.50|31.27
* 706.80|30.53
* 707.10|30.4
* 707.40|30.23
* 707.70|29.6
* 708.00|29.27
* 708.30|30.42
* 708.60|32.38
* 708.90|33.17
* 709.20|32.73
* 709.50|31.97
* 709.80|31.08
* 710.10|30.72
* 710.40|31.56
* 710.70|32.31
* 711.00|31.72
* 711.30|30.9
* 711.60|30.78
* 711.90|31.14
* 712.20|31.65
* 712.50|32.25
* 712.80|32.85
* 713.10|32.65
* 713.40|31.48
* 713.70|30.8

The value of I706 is 31.9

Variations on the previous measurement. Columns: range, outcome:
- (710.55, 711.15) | 32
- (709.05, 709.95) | 31.9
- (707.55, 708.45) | 29.8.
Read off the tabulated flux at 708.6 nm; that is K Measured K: 32.38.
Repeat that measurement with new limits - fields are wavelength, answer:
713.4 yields 31.48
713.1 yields 32.65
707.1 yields 30.4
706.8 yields 30.53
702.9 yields 32.44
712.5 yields 32.25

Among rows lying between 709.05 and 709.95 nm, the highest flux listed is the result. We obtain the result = 32.73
